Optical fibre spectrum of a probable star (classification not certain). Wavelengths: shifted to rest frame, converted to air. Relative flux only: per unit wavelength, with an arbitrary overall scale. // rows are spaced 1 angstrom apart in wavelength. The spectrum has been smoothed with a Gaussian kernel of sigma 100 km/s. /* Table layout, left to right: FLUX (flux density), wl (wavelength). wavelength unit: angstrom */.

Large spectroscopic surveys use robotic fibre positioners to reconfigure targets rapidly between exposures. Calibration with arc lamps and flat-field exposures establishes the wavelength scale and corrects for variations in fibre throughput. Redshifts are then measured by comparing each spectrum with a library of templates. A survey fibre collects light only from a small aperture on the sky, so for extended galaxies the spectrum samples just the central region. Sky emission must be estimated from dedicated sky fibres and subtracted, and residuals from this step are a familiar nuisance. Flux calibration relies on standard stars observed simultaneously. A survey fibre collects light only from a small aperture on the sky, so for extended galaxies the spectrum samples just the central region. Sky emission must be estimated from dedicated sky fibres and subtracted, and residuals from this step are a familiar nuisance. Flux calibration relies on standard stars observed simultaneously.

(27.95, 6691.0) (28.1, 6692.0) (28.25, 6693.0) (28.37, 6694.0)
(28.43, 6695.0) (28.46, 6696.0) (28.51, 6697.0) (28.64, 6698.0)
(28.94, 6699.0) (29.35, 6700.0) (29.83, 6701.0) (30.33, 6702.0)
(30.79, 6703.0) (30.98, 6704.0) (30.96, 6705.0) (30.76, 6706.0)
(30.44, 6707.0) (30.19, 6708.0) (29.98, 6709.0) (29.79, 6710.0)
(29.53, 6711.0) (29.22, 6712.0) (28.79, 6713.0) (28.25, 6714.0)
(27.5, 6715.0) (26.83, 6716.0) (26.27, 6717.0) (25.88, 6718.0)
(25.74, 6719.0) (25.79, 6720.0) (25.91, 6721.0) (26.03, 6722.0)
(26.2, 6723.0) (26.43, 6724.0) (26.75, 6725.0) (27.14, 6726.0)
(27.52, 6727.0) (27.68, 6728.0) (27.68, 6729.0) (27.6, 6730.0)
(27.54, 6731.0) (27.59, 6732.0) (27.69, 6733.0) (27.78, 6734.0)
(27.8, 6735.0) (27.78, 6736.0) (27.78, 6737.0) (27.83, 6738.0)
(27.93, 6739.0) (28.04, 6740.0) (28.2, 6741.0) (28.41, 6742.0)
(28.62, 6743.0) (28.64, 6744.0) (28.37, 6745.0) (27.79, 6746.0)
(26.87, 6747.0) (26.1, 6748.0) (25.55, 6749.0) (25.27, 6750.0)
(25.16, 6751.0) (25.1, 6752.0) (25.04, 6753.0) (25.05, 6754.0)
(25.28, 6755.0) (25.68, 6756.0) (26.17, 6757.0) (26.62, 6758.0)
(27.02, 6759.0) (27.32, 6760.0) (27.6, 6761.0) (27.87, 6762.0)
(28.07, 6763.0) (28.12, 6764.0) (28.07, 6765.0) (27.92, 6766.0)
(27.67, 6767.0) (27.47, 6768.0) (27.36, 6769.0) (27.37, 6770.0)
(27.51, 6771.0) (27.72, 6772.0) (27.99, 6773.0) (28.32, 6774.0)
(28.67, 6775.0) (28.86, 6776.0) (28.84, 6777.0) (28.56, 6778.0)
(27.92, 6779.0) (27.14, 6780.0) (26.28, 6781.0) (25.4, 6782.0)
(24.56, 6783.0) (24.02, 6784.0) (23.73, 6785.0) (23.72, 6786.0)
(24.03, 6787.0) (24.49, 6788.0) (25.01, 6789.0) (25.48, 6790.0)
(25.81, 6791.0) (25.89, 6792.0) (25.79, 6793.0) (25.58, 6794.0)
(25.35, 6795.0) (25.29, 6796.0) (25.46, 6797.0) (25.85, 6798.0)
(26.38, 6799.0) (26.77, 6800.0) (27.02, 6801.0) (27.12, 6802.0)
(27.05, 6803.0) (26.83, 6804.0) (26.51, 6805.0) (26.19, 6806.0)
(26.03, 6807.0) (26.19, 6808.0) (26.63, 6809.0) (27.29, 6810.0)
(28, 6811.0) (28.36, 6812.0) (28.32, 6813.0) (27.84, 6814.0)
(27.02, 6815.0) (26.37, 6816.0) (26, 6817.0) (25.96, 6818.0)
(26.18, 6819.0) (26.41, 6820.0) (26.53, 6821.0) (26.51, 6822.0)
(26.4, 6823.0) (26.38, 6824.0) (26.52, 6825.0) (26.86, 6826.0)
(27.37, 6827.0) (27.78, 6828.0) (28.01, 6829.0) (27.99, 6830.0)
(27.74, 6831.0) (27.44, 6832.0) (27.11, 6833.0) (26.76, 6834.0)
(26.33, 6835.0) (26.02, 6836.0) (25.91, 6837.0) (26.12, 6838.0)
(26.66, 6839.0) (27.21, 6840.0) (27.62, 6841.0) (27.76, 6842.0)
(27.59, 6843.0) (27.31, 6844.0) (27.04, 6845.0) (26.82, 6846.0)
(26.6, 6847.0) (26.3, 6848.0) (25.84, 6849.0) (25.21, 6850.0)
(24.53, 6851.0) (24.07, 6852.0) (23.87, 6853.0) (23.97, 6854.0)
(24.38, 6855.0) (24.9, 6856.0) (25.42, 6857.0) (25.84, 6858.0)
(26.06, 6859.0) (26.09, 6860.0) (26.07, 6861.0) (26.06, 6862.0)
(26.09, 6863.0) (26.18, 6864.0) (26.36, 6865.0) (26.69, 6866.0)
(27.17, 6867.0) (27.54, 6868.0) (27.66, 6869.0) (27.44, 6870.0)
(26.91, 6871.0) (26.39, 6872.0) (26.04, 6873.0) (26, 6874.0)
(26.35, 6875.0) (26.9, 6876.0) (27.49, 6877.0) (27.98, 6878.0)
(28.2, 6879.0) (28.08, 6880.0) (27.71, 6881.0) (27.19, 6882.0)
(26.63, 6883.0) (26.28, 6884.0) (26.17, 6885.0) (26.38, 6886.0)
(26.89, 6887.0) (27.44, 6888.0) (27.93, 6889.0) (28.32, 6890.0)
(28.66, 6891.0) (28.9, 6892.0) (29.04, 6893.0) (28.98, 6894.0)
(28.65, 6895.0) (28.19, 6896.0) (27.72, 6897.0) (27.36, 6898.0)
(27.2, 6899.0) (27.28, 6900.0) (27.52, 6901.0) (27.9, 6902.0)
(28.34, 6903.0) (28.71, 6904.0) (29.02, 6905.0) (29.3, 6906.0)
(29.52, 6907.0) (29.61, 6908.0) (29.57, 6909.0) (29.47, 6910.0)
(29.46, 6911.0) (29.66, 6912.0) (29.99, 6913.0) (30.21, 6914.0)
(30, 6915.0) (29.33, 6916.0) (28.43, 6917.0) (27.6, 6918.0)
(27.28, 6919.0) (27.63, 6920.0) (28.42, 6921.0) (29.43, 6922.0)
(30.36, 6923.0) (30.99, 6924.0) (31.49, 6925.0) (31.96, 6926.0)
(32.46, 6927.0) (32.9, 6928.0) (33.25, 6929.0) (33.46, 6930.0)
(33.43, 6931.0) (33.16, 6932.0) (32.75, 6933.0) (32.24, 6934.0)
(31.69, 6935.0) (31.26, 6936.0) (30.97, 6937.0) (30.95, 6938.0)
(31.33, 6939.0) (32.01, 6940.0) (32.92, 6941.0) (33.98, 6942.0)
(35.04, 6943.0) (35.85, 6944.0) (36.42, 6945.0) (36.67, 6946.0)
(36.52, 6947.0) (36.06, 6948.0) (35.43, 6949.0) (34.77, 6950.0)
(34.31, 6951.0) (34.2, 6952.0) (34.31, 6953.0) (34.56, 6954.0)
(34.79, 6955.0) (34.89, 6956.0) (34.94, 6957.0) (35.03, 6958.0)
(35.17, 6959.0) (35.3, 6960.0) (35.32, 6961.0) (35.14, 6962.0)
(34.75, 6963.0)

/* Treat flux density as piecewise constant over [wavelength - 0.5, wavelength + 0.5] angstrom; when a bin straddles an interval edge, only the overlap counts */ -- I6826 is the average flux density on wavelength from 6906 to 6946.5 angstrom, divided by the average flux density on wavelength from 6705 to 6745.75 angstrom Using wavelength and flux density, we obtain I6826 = 1.12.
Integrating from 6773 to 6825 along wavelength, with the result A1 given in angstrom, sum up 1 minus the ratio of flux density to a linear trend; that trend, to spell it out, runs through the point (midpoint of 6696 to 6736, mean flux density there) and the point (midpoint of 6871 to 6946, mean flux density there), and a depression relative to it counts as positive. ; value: 4.29 angstrom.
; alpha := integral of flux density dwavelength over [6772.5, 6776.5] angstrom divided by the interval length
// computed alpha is 28.5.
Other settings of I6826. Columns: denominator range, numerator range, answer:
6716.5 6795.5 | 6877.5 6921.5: 1.06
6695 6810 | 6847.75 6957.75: 1.08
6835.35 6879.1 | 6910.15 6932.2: 1.16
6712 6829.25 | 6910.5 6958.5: 1.21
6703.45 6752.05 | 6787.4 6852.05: 0.96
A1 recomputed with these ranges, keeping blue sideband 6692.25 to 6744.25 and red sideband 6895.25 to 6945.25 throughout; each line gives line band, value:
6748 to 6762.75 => 1.3 angstrom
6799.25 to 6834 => 2.8 angstrom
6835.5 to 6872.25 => 4.3 angstrom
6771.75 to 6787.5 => 1.3 angstrom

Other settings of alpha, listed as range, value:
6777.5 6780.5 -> 27.9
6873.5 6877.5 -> 26.7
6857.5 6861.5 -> 26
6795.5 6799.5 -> 25.7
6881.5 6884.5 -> 26.7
